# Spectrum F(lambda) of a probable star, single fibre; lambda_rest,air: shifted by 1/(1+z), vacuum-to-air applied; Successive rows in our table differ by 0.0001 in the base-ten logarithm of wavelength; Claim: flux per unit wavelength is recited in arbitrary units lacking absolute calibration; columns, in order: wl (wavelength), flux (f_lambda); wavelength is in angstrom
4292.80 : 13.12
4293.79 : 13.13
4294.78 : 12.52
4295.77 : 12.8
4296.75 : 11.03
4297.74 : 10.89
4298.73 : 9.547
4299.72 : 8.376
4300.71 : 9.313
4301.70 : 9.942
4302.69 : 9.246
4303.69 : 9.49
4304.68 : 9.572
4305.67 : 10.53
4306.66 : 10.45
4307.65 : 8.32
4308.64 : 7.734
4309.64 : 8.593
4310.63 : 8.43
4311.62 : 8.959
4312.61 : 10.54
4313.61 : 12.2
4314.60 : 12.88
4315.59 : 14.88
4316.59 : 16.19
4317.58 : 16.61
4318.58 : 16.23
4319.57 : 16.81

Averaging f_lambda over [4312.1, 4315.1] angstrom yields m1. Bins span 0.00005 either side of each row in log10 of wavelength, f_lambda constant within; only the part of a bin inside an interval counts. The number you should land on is 11.9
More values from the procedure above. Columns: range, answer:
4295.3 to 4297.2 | 12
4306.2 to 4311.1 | 8.69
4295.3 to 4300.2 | 10.5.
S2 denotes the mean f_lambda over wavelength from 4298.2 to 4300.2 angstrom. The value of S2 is 9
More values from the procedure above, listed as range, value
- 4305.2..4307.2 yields 10.5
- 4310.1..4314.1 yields 10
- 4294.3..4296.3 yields 12.7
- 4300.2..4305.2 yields 9.5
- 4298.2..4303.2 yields 9.28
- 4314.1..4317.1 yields 14.7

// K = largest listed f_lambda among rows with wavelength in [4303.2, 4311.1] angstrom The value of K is 10.53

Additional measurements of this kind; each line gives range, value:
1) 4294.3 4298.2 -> 12.8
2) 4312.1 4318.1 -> 16.61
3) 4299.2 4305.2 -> 9.942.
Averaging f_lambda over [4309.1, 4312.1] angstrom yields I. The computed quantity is 8.64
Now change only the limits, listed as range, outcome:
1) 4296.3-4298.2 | 11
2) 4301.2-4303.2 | 9.55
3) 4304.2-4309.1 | 9.34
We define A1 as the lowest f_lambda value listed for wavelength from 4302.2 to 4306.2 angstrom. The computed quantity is 9.246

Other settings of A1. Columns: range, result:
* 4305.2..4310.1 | 7.734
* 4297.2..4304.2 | 8.376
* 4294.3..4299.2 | 9.547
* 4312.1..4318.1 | 10.54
